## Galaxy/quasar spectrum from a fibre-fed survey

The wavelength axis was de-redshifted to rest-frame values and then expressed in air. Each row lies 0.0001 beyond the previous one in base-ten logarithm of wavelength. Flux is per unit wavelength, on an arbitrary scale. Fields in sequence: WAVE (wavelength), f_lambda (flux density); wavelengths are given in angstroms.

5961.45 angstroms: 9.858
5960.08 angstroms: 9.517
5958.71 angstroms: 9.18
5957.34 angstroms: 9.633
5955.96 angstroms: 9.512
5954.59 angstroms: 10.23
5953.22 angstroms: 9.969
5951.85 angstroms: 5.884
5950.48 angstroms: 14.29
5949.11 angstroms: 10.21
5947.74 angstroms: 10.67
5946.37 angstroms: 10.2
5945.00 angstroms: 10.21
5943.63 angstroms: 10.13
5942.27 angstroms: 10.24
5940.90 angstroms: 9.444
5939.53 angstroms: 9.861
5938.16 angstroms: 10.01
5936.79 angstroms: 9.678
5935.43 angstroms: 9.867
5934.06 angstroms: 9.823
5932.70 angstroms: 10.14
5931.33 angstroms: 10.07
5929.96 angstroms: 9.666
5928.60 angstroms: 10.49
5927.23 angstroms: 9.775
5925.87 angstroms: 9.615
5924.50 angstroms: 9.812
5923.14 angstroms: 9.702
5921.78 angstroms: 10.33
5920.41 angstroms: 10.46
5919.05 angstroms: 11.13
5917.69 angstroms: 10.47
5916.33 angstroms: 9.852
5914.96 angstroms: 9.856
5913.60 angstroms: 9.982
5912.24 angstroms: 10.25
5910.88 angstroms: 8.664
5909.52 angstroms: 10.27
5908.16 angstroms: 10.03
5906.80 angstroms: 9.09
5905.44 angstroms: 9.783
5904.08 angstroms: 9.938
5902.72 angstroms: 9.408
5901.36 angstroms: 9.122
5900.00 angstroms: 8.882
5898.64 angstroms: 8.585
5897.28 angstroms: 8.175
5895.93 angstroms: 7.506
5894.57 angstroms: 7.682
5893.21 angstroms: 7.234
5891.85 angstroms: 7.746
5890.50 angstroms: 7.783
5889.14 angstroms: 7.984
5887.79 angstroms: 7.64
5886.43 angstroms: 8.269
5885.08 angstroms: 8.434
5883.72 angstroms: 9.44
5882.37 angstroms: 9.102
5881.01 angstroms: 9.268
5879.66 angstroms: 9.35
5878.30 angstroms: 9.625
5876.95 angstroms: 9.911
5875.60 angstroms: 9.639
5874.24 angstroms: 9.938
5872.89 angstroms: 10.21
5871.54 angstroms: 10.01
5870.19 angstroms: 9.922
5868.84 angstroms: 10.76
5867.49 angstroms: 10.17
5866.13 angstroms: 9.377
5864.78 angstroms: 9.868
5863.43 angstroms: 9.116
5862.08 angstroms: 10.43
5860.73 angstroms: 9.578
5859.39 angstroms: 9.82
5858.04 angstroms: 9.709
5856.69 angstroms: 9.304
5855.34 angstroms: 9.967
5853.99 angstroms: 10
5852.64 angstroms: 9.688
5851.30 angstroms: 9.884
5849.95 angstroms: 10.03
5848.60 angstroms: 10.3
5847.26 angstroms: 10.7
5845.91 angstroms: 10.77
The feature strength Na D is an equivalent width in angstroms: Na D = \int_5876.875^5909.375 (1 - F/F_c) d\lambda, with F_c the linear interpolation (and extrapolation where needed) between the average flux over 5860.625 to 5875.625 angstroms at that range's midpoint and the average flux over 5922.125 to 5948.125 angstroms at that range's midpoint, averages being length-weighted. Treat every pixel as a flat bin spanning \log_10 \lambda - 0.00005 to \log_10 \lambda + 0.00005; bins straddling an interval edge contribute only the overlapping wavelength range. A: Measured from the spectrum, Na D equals 3.9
